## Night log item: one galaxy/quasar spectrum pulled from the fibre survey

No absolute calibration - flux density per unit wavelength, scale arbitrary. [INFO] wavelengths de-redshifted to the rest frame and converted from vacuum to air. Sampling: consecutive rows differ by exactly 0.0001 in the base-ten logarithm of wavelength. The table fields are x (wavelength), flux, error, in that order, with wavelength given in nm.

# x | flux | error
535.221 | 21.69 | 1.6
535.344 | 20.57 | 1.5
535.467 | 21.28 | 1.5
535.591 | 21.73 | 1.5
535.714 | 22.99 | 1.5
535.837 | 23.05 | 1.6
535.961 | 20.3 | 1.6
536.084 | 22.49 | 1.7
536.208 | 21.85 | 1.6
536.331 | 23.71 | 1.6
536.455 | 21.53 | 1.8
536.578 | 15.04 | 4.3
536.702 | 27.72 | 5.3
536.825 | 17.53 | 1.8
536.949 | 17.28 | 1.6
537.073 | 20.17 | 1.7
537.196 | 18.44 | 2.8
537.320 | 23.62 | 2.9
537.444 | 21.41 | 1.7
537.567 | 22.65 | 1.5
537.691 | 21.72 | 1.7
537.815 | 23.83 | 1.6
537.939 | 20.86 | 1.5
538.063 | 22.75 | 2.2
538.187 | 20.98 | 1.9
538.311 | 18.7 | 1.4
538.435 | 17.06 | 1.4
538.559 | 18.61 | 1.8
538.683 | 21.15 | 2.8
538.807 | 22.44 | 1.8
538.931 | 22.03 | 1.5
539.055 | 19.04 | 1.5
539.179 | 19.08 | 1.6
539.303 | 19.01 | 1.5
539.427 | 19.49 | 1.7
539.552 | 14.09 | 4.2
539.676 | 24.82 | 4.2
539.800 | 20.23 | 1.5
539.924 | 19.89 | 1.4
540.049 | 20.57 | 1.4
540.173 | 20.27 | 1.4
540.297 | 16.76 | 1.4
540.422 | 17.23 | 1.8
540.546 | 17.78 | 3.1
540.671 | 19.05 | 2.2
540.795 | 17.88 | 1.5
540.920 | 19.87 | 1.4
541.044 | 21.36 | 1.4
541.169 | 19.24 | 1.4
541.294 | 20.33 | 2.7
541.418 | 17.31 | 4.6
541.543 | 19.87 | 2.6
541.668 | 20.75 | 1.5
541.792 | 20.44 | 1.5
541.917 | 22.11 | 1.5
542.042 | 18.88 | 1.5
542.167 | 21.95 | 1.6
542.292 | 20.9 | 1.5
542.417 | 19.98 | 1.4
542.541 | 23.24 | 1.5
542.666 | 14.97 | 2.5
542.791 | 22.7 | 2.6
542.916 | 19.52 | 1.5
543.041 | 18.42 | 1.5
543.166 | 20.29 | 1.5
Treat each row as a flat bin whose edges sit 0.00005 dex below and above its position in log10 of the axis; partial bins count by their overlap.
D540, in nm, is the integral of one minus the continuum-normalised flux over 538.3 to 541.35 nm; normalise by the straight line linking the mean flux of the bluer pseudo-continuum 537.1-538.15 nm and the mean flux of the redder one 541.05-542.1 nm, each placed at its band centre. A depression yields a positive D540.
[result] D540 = 0.19 nm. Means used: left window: 21.8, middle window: 19.4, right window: 19.9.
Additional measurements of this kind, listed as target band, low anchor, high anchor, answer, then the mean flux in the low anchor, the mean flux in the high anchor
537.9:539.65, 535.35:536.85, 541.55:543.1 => 0.11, 21.7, 20.3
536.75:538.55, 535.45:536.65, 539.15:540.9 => 0.00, 21.4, 19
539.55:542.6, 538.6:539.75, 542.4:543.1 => 0.01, 20.1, 19.8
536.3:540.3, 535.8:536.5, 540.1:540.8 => -0.05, 22.1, 18.2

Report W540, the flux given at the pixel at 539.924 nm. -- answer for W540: 19.89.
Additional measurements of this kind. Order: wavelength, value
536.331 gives 23.71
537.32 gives 23.62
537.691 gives 21.72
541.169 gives 19.24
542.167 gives 21.95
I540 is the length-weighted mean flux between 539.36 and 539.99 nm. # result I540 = 19.7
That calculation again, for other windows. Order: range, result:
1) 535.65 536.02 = 22.1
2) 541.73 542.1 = 20.5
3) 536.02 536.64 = 20.9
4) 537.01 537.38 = 20.7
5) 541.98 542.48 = 20.5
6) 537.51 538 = 22.2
